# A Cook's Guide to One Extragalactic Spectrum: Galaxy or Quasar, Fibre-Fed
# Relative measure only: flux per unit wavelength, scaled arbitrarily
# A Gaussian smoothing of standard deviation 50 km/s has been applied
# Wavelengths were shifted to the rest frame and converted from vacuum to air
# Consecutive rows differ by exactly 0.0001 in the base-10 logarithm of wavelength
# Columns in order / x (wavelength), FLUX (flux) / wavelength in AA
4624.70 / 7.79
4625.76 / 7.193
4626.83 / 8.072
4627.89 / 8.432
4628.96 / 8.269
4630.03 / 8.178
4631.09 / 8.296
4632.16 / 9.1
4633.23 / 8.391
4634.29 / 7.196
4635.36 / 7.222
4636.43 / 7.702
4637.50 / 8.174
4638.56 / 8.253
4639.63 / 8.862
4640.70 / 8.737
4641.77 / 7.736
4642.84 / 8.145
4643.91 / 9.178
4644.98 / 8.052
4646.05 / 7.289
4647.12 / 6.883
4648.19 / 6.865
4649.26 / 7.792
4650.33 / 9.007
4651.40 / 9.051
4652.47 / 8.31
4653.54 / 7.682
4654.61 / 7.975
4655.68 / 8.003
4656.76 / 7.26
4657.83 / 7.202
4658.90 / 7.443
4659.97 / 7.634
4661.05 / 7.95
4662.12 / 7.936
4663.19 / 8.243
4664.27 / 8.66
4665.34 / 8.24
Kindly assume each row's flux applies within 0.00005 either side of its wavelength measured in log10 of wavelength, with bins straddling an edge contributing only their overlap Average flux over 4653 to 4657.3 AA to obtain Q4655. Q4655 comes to 7.73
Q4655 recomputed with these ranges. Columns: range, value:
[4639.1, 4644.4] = 8.52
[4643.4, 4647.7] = 7.83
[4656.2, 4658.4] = 7.23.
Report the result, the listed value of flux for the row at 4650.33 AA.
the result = 9.007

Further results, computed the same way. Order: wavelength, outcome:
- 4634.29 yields 7.196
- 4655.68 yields 8.003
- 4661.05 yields 7.95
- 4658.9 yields 7.443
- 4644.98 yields 8.052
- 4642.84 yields 8.145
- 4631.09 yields 8.296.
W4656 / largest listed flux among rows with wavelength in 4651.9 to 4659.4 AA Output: 8.31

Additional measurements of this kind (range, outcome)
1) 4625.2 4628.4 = 8.432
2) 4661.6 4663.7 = 8.243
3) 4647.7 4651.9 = 9.051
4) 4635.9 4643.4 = 8.862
